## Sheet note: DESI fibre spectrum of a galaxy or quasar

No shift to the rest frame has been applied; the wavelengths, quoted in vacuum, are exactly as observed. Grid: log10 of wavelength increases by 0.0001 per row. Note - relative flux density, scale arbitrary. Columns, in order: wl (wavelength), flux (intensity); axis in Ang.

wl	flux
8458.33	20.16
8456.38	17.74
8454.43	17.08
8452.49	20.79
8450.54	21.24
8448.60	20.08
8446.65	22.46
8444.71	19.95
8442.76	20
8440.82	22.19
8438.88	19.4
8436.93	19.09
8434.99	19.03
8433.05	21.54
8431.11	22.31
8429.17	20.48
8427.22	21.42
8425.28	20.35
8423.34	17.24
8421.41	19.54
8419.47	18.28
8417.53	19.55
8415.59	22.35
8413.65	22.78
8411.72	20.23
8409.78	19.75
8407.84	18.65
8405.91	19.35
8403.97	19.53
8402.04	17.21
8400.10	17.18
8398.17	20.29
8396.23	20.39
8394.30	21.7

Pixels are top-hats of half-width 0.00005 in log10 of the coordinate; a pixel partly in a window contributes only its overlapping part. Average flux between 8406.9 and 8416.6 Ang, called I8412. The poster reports 20.7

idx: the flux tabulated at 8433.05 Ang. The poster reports 21.54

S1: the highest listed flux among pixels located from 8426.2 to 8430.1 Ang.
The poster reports 21.42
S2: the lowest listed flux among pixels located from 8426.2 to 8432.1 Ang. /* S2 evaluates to 20.48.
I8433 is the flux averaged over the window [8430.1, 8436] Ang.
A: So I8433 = 21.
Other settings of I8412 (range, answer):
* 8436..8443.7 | 20.2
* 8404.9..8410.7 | 19.2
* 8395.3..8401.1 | 19.2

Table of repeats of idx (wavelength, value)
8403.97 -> 19.53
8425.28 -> 20.35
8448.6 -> 20.08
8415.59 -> 22.35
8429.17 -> 20.48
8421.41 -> 19.54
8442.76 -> 20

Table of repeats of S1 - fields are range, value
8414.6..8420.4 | 22.35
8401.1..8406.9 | 19.53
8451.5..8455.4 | 20.79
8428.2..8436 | 22.31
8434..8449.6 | 22.46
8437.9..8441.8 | 22.19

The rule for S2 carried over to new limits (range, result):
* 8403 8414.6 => 18.65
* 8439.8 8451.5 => 19.95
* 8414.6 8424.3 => 17.24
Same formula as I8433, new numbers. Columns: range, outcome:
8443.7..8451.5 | 20.9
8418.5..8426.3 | 18.9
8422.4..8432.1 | 20.4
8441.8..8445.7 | 20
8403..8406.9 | 19.5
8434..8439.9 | 19.2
